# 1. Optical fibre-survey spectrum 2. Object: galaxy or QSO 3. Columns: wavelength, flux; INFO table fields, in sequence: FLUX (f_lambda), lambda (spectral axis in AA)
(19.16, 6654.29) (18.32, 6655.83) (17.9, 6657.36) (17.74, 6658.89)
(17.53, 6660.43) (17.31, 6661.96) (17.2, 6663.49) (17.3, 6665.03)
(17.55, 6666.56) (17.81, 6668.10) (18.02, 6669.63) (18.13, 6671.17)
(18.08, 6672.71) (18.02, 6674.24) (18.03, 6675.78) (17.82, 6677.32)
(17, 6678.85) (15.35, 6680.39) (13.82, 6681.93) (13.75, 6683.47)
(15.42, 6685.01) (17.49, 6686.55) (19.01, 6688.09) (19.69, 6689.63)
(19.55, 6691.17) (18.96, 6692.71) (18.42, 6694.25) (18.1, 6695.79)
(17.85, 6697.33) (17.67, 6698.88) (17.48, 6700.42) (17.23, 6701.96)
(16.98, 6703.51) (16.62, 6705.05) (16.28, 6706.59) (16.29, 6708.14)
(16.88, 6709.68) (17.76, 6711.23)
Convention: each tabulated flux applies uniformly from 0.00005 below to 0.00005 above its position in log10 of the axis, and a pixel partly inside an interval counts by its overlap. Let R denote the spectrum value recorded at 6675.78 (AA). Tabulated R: 18.03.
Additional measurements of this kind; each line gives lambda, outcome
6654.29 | 19.16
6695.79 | 18.1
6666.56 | 17.55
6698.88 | 17.67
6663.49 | 17.2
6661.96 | 17.31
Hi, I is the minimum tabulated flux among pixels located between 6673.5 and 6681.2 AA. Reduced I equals 15.35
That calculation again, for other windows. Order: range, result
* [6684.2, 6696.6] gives 15.42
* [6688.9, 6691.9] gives 19.55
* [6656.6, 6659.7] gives 17.74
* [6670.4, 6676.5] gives 18.02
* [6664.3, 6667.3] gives 17.3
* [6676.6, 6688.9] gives 13.75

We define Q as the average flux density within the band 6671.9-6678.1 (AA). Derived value 18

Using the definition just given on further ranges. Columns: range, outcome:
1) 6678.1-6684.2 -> 15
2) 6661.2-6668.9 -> 17.4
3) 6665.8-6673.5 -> 17.9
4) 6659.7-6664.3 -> 17.4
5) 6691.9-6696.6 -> 18.5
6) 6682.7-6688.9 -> 16.4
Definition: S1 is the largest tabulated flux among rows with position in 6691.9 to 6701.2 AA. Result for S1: 18.96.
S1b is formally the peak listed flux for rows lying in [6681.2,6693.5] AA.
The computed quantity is 19.69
